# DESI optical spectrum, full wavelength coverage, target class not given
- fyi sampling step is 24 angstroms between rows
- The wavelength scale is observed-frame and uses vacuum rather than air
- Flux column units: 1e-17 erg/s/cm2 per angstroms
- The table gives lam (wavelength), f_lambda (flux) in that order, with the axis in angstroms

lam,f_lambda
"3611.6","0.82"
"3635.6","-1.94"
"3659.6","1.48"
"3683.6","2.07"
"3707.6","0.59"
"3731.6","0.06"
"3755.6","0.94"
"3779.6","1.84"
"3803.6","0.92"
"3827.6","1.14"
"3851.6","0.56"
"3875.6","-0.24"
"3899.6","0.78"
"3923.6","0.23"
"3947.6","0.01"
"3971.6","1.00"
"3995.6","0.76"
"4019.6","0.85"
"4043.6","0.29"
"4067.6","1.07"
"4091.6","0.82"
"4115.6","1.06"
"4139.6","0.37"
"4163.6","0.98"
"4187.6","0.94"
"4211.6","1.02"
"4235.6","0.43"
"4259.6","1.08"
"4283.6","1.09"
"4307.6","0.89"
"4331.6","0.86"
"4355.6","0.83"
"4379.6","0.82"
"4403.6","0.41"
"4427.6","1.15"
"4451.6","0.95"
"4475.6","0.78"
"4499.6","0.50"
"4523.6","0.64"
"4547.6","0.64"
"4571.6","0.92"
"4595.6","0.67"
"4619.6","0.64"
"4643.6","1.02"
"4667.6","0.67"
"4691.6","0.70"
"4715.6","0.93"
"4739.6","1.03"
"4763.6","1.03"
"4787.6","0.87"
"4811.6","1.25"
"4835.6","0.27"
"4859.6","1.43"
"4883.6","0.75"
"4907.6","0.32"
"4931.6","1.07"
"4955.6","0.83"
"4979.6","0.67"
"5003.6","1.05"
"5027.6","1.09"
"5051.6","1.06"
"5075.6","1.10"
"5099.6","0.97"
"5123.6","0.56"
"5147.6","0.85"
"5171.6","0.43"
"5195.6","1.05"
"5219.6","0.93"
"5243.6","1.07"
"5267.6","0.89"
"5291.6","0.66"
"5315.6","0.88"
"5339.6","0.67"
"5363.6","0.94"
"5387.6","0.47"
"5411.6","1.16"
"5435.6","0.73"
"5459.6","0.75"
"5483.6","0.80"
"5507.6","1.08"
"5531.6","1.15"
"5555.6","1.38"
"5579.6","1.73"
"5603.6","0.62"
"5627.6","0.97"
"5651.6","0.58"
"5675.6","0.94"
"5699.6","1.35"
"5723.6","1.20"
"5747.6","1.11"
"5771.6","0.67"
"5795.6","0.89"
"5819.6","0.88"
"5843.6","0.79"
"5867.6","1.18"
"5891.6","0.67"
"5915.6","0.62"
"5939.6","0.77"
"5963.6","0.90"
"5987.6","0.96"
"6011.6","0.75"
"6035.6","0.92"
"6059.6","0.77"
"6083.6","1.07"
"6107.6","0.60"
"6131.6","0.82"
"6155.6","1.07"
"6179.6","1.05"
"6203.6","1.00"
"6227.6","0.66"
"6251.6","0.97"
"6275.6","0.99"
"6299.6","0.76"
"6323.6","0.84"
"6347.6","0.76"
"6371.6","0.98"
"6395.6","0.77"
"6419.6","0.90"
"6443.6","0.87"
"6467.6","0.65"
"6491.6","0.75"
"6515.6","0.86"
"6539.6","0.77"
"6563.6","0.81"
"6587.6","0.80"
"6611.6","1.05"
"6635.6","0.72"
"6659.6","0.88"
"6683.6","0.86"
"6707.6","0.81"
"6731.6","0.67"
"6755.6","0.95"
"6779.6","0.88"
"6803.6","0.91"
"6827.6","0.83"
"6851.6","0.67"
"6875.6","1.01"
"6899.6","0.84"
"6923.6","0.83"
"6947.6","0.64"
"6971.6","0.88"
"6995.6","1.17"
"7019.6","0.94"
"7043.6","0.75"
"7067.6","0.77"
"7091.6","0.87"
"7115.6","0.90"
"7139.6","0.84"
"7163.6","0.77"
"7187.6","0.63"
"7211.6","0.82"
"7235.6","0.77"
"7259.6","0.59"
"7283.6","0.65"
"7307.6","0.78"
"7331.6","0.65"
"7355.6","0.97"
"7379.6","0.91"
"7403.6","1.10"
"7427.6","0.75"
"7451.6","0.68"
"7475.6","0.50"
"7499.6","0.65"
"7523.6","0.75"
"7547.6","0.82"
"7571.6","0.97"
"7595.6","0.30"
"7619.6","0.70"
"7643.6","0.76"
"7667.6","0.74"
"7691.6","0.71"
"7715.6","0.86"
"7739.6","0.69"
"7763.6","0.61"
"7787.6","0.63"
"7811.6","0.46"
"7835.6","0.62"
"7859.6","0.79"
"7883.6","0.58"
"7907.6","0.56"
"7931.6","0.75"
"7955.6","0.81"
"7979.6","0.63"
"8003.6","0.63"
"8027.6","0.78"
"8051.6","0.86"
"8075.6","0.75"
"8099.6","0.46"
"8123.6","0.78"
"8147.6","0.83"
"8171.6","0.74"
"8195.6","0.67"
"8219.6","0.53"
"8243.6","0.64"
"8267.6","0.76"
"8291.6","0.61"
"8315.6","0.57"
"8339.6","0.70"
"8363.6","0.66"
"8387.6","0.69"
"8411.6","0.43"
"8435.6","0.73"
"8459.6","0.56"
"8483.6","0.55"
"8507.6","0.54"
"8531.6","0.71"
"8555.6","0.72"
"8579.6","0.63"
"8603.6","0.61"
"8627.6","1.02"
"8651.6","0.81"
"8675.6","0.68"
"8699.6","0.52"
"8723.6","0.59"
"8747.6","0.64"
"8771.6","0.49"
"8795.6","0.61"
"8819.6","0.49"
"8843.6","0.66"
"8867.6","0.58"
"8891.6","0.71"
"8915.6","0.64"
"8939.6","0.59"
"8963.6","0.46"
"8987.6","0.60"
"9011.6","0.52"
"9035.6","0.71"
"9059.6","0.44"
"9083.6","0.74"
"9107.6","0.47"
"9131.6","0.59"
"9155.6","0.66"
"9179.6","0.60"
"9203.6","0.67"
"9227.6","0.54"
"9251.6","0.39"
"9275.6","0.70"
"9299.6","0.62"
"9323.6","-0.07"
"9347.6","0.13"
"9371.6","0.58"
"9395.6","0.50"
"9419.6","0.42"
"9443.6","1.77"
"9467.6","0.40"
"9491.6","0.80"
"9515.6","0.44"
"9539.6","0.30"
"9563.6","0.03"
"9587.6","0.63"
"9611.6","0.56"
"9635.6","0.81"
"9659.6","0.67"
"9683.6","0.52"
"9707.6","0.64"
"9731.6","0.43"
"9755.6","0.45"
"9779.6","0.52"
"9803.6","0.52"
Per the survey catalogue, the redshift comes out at 0.065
